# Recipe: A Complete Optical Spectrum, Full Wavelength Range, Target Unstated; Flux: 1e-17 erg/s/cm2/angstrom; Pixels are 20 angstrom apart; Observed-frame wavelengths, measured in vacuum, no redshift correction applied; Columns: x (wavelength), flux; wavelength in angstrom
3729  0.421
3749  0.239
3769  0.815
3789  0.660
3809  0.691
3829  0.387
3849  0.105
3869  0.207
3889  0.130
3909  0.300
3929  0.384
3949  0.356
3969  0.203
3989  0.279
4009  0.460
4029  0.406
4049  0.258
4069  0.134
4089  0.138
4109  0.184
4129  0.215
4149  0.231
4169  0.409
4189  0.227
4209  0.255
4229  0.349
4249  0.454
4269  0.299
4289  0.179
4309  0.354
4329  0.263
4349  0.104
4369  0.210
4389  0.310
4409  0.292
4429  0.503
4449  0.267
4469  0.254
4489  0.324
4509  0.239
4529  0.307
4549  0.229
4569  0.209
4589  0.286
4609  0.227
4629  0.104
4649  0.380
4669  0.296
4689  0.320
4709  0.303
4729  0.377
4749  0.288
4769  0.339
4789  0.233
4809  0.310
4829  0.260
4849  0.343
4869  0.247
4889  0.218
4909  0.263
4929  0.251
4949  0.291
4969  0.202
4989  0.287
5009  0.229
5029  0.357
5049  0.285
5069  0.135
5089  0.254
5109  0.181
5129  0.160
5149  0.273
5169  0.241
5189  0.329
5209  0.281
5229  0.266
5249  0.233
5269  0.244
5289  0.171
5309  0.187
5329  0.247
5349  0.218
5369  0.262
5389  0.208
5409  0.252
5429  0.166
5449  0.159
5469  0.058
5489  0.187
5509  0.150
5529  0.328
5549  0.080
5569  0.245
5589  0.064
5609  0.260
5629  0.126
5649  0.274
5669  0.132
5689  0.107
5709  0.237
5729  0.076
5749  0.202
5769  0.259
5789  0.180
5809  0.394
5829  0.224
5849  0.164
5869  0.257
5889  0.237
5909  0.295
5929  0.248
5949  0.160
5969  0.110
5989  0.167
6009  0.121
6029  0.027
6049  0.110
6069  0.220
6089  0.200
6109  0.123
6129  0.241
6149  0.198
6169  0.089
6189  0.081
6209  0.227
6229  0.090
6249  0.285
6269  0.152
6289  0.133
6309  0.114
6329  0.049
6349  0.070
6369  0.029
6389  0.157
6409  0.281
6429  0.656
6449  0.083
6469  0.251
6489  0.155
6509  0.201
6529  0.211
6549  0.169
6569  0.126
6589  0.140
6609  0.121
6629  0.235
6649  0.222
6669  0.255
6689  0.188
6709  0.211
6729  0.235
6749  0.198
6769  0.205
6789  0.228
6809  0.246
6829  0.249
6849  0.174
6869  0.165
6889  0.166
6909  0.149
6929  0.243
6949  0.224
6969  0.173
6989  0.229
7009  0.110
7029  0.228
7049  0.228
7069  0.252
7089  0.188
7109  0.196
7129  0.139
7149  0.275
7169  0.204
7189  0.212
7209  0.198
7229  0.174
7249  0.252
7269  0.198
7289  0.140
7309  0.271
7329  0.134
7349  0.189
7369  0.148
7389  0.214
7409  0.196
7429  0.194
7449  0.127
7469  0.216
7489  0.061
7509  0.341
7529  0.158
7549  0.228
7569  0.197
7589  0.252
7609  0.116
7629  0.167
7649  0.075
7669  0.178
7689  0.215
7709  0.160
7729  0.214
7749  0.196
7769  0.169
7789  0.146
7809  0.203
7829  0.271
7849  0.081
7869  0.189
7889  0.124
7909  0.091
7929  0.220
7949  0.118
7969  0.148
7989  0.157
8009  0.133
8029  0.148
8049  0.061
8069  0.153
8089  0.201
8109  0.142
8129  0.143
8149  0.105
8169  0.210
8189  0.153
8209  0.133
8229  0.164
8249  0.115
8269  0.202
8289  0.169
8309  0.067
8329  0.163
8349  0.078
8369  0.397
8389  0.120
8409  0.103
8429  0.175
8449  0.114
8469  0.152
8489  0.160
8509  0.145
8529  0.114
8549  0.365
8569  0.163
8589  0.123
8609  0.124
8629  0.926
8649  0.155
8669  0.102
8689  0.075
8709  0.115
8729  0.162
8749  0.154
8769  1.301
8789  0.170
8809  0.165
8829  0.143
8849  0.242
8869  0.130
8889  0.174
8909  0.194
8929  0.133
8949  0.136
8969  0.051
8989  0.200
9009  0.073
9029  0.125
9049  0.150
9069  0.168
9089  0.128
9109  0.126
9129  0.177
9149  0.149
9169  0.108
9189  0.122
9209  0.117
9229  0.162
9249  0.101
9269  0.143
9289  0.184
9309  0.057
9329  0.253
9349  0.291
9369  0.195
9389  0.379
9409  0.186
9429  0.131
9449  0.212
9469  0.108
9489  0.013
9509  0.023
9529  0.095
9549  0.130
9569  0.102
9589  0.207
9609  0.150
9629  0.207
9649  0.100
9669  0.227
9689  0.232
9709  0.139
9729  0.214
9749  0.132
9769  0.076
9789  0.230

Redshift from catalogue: 0.72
